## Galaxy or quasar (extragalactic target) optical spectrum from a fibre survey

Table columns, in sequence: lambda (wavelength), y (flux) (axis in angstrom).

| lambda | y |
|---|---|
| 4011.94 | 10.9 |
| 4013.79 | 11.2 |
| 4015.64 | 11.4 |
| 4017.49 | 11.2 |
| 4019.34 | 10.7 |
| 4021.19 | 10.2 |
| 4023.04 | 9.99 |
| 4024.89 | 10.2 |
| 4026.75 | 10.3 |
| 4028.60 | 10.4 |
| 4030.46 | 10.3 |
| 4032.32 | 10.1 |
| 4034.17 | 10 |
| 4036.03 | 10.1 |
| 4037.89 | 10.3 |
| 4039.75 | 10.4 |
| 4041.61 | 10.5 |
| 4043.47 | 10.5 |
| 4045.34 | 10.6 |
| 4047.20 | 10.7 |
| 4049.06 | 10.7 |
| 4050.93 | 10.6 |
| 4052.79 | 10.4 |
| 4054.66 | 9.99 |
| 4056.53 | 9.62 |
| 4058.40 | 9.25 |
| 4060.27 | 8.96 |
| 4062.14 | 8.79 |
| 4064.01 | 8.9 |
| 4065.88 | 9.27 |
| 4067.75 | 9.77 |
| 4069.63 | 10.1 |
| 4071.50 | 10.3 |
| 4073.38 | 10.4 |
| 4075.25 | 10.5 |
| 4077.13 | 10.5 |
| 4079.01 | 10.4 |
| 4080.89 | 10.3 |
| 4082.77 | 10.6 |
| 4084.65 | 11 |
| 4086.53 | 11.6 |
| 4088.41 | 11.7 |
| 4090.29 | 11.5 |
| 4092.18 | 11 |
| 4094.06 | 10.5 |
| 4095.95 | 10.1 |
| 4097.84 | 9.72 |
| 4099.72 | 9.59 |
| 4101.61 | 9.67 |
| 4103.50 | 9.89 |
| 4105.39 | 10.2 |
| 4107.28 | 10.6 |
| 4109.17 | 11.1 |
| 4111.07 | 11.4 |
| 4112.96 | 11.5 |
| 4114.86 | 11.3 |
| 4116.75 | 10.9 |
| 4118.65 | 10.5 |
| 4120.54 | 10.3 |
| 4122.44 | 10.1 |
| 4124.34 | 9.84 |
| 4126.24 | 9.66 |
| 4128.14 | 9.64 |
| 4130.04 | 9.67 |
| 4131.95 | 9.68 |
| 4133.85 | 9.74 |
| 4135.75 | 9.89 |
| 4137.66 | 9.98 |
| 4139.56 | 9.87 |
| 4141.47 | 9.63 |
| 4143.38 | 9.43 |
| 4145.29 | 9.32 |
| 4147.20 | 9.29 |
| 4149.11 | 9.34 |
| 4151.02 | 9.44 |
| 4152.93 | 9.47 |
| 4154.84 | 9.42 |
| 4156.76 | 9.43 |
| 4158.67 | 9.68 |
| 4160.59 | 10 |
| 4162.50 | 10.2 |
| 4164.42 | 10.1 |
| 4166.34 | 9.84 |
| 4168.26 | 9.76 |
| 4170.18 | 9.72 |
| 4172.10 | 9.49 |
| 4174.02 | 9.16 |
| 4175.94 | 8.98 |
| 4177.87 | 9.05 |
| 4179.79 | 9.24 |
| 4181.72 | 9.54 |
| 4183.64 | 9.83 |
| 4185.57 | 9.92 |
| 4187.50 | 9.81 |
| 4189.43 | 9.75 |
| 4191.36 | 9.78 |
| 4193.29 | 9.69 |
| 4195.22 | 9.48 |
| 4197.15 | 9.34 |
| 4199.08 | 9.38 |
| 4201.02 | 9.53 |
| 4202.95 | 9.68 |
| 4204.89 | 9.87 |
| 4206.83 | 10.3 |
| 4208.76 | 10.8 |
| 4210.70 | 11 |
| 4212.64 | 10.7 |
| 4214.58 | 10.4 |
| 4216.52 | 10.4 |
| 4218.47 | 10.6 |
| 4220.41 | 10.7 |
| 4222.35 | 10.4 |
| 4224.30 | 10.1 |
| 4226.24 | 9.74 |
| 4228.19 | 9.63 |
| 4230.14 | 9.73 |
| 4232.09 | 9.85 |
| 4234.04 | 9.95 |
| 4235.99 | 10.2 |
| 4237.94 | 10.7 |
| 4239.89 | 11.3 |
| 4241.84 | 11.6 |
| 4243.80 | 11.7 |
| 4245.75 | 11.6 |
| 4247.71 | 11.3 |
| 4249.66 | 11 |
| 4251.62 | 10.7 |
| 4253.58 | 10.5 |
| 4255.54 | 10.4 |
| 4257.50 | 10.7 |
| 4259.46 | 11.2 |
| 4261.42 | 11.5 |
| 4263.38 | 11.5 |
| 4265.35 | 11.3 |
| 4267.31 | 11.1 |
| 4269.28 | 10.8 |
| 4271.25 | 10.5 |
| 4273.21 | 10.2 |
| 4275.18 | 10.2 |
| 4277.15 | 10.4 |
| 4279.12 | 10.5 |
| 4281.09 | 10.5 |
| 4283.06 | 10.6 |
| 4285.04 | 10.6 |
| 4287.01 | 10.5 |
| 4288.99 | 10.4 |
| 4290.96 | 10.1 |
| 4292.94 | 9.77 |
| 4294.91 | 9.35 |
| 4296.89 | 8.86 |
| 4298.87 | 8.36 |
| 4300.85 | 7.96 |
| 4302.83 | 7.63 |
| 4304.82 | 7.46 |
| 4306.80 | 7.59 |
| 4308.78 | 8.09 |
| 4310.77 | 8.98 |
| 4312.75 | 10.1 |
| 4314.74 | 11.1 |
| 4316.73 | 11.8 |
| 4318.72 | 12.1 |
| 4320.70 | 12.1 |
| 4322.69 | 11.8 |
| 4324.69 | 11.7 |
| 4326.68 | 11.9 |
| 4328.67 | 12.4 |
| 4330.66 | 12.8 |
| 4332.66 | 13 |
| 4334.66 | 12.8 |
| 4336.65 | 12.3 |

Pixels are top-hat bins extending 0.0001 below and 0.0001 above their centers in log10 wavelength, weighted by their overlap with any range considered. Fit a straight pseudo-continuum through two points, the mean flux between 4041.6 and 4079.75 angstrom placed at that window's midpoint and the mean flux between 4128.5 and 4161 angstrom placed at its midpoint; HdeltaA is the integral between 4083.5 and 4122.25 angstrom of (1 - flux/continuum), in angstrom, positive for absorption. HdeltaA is -3.5 angstrom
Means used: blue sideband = 10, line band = 10.7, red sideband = 9.6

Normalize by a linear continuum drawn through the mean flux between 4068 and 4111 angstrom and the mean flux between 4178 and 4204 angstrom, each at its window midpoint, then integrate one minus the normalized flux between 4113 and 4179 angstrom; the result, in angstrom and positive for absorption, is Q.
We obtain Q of 1.5 angstrom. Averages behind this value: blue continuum 10.5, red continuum 9.6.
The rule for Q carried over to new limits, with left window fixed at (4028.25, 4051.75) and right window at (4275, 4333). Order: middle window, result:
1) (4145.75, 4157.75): 1.10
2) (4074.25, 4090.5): -0.78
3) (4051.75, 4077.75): 1.56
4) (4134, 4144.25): 0.58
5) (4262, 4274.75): -0.75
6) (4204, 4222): -0.39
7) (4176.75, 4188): 0.85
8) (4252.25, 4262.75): -0.60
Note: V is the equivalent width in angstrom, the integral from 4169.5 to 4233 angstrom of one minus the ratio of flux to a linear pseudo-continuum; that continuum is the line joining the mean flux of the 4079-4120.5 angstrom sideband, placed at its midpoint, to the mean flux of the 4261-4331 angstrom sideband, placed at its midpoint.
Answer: 3.8 angstrom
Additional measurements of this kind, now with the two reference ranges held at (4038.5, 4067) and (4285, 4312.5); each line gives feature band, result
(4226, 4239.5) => -1.2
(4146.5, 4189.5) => -0.5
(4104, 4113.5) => -1.1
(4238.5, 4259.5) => -4.4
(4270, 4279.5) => -1.4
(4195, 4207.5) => -0.4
